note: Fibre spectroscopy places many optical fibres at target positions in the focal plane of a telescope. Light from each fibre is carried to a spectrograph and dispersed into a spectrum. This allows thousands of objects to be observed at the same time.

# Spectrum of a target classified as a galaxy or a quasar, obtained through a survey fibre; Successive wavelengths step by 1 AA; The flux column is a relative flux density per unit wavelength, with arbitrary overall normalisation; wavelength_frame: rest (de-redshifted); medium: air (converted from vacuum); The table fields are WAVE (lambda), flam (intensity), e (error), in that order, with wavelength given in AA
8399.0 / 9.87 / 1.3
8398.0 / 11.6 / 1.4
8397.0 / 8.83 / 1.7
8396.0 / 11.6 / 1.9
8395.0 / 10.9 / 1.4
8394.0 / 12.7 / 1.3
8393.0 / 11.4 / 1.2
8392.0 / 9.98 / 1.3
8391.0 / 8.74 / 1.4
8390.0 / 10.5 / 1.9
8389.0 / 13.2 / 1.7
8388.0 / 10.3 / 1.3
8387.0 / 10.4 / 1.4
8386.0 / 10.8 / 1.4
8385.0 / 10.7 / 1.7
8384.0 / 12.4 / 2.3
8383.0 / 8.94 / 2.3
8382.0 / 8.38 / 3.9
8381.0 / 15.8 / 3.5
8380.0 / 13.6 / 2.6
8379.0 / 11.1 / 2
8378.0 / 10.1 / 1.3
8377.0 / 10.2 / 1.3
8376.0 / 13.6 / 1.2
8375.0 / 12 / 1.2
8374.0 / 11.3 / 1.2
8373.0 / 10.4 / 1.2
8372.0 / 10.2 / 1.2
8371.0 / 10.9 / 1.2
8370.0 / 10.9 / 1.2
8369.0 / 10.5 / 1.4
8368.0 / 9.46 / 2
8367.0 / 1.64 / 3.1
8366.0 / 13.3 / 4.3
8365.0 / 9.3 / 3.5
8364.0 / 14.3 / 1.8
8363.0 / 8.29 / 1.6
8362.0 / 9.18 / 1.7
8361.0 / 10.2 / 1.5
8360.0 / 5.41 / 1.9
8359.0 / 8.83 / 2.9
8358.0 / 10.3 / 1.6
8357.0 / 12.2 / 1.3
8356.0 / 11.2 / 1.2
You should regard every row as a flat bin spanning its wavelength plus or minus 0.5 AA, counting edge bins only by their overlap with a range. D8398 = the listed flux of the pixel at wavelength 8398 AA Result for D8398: 11.6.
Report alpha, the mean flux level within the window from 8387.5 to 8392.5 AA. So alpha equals 10.5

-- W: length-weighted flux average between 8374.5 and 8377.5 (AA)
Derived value 11.9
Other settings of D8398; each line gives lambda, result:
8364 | 14.3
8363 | 8.29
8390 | 10.5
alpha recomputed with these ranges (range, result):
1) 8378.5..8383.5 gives 11.6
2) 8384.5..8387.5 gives 10.6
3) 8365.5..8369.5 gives 8.73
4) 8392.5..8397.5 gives 11.1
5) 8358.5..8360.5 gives 7.12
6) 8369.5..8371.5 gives 10.9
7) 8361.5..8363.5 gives 8.73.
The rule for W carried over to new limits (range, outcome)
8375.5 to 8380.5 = 11.7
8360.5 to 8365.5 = 10.3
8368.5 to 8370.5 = 10.7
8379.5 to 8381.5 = 14.7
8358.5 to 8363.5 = 8.38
